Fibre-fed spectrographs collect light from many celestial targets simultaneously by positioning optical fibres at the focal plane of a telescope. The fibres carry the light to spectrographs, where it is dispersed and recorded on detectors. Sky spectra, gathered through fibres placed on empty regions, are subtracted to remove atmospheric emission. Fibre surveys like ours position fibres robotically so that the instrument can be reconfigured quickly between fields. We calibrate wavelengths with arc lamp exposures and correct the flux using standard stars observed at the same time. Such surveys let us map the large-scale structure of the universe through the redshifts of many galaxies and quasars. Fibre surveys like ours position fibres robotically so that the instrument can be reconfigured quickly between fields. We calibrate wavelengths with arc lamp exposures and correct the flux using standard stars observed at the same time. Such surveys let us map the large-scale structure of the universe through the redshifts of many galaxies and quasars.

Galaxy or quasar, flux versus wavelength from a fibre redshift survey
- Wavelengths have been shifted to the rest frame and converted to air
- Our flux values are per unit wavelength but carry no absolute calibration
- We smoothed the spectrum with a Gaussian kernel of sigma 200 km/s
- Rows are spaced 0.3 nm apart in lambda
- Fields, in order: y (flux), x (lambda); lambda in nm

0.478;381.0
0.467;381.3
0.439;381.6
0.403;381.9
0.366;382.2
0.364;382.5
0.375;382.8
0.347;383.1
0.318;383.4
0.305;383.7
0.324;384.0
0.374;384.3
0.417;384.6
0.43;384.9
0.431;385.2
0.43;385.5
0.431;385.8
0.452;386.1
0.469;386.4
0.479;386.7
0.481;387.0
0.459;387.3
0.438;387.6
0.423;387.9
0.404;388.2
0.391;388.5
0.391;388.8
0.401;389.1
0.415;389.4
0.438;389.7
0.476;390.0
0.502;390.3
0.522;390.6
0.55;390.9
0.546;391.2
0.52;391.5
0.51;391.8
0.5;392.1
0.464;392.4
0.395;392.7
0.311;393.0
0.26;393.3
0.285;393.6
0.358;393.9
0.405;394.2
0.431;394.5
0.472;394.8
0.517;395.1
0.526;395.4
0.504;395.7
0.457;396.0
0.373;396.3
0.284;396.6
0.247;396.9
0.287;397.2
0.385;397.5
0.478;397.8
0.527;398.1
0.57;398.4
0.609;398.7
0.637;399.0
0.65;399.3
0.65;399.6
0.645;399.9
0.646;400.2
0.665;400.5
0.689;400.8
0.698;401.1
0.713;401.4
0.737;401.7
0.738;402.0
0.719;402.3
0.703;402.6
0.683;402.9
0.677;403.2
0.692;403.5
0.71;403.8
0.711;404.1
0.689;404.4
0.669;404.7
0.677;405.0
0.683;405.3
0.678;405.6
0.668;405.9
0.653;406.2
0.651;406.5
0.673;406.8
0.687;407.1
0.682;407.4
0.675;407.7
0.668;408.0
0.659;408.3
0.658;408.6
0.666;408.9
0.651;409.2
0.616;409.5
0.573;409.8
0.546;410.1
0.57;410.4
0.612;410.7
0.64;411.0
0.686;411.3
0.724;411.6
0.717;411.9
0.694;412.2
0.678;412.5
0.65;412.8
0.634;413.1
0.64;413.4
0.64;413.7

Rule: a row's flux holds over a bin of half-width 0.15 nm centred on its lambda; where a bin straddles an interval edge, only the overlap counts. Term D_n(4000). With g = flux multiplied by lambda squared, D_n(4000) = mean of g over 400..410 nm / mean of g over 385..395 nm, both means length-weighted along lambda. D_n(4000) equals 1.67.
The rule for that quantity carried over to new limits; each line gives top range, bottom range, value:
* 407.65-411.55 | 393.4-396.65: 1.62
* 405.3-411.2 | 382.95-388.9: 1.76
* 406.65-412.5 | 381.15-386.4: 1.88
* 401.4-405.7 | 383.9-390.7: 1.75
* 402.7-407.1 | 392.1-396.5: 1.74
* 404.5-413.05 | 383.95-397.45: 1.69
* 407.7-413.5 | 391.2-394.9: 1.71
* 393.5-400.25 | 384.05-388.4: 1.16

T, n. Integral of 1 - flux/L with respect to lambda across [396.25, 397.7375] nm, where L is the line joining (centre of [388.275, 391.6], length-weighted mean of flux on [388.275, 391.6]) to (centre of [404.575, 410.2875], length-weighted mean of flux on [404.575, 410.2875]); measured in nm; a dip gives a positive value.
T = 0.61 nm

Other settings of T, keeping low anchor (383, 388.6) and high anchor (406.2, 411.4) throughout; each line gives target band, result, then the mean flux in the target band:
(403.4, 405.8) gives -0.354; 0.688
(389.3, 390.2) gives 0.007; 0.448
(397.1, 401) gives -0.225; 0.577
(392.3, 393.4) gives 0.284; 0.357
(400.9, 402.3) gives -0.369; 0.72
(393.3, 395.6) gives 0.373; 0.418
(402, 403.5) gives -0.305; 0.699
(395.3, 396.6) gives 0.179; 0.442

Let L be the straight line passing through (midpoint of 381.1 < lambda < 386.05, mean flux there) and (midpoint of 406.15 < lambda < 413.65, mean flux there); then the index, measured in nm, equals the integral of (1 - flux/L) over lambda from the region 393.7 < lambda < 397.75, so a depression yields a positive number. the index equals 0.84 nm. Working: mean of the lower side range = 0.391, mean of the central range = 0.404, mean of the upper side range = 0.652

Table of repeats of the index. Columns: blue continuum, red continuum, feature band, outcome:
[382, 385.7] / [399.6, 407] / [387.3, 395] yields 0.86 nm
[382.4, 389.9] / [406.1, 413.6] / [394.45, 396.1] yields 0.04 nm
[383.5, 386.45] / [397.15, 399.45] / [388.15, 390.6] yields 0.06 nm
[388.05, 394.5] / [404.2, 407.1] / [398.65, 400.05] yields -0.18 nm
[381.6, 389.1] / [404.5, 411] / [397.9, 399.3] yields -0.10 nm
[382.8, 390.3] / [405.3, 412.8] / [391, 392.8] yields -0.08 nm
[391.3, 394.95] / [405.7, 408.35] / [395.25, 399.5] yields 0.20 nm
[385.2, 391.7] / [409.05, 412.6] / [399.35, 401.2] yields -0.36 nm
